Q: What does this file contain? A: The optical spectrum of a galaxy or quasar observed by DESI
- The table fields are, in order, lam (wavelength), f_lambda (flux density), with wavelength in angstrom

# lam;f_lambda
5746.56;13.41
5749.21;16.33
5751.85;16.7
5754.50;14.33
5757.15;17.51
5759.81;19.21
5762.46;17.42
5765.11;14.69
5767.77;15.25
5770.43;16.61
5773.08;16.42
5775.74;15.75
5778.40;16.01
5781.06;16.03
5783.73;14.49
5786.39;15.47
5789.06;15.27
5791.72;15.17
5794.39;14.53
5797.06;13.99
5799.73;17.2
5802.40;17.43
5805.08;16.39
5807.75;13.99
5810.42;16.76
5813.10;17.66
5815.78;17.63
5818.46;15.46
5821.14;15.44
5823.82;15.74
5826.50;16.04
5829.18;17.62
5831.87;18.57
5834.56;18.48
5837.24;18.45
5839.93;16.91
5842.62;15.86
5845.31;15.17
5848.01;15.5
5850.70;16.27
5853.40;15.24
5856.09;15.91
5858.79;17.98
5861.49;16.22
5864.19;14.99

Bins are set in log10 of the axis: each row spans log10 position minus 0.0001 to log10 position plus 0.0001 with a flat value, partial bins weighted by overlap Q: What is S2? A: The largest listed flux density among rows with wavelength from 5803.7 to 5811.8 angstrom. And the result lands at 16.76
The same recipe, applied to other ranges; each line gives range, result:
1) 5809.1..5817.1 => 17.66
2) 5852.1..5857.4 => 15.91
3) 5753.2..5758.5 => 17.51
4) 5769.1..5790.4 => 16.61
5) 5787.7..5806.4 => 17.43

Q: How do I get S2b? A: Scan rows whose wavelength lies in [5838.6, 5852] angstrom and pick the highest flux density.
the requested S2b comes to 16.91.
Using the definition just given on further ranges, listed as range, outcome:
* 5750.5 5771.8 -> 19.21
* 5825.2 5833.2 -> 18.57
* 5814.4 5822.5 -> 17.63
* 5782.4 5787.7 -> 15.47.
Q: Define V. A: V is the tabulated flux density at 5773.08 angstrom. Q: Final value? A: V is 16.42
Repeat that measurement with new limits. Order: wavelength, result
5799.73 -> 17.2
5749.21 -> 16.33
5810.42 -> 16.76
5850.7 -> 16.27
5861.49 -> 16.22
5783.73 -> 14.49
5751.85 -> 16.7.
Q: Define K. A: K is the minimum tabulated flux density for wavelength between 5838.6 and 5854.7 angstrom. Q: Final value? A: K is 15.17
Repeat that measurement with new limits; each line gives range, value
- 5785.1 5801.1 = 13.99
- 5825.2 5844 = 15.86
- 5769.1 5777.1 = 15.75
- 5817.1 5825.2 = 15.44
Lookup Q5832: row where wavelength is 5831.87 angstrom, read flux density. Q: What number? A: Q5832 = 18.57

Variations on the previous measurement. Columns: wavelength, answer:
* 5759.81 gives 19.21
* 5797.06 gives 13.99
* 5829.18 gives 17.62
